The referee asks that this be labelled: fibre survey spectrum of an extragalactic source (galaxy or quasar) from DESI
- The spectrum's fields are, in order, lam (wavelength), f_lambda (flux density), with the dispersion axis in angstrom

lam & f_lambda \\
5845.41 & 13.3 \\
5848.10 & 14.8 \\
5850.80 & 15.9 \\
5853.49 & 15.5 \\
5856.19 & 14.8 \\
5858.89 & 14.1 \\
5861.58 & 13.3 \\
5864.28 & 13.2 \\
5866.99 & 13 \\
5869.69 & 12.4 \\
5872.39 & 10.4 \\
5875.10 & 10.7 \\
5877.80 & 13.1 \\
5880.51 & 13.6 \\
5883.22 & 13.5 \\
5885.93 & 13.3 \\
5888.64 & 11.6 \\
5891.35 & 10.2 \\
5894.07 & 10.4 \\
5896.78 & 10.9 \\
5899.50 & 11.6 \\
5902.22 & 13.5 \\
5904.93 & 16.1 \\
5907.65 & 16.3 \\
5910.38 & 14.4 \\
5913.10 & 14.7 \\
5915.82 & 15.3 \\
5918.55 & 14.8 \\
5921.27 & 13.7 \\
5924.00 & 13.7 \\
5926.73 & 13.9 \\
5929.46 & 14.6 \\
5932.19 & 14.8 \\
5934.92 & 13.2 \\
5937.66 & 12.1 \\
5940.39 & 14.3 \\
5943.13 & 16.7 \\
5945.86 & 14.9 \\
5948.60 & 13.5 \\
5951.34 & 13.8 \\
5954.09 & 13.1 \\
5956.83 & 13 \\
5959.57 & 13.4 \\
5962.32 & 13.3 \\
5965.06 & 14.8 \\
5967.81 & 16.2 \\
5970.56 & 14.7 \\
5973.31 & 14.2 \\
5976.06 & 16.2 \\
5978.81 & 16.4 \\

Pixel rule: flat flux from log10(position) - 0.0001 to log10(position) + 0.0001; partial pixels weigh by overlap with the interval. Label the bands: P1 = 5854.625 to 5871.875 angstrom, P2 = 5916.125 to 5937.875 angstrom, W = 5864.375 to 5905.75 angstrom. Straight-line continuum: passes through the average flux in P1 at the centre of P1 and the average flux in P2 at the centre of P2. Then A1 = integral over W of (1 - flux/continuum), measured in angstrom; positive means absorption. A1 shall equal 4.0 angstrom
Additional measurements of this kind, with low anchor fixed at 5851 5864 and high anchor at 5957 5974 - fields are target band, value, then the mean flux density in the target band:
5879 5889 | 0.9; 13.1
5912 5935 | 0.1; 14.4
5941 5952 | -0.3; 14.8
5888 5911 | 2.6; 12.8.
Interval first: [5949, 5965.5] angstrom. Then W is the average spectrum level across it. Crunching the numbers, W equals 13.5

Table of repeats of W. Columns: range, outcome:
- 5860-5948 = 13.4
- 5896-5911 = 13.9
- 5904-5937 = 14.5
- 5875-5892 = 12.5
